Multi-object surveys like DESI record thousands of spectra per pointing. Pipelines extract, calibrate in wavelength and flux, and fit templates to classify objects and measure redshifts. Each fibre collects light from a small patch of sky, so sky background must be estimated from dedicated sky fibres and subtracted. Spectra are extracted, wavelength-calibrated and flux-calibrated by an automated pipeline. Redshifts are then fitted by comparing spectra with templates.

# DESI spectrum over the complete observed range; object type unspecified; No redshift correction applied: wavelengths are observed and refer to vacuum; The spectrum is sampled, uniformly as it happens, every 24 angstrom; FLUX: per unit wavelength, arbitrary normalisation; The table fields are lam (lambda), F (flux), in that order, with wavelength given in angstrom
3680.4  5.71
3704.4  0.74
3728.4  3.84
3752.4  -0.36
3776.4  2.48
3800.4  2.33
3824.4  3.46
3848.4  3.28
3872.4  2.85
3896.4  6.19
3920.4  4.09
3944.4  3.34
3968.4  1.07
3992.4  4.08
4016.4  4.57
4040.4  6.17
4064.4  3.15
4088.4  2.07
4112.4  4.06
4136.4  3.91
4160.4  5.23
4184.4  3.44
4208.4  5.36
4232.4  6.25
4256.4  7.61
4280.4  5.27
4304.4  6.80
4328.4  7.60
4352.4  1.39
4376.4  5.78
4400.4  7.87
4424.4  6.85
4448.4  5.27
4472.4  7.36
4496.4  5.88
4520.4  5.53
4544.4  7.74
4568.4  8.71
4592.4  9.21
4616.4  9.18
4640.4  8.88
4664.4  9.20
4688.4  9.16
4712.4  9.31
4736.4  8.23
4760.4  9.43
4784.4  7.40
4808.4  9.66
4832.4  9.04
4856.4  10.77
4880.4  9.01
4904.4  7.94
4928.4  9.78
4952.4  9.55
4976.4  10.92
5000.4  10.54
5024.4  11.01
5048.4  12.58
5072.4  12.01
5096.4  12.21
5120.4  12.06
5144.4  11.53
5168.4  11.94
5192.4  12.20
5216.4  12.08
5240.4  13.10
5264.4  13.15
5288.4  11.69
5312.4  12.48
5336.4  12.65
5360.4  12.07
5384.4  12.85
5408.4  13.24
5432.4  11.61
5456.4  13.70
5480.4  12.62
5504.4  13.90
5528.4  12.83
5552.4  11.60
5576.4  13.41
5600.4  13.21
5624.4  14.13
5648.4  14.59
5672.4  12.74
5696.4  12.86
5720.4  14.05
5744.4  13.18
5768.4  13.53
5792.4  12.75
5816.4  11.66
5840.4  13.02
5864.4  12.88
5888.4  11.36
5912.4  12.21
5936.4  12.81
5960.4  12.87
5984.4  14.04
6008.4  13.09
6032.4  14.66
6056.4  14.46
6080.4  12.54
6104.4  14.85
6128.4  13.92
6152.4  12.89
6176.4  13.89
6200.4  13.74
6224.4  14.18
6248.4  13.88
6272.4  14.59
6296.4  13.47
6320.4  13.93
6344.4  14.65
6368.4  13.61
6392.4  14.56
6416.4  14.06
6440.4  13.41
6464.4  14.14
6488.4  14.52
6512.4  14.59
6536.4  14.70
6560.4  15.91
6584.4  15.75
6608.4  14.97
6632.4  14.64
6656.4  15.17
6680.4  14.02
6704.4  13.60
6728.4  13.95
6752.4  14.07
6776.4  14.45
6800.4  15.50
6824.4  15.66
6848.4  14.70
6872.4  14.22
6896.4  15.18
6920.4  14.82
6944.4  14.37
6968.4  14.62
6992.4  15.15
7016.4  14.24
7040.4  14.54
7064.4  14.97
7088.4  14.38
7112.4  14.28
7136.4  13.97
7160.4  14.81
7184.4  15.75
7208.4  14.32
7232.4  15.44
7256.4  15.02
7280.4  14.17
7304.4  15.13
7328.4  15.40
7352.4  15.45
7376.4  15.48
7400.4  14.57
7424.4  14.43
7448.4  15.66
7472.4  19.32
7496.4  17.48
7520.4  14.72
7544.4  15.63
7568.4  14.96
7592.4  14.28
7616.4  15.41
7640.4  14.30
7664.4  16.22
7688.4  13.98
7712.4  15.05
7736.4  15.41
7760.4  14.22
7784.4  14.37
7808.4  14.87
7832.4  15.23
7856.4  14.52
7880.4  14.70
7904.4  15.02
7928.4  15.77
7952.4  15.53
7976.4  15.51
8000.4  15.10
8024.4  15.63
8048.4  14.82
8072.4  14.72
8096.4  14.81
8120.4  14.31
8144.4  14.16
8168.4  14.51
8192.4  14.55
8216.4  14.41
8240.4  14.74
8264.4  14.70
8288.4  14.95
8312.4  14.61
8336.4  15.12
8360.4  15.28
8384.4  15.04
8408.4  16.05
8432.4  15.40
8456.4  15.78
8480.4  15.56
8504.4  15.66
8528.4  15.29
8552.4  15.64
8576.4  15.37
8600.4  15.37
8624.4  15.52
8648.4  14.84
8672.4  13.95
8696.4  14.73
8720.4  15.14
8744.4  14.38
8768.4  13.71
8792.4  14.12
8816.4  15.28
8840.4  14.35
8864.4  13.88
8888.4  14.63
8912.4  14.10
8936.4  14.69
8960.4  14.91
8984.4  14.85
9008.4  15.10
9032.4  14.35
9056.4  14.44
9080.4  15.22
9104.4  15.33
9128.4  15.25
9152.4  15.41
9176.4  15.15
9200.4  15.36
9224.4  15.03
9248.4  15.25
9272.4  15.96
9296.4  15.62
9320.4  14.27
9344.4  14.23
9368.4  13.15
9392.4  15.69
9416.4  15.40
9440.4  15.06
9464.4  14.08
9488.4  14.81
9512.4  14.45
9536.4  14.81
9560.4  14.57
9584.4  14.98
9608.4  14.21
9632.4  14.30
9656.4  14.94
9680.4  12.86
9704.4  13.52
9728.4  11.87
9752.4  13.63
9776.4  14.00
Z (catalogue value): 0.139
